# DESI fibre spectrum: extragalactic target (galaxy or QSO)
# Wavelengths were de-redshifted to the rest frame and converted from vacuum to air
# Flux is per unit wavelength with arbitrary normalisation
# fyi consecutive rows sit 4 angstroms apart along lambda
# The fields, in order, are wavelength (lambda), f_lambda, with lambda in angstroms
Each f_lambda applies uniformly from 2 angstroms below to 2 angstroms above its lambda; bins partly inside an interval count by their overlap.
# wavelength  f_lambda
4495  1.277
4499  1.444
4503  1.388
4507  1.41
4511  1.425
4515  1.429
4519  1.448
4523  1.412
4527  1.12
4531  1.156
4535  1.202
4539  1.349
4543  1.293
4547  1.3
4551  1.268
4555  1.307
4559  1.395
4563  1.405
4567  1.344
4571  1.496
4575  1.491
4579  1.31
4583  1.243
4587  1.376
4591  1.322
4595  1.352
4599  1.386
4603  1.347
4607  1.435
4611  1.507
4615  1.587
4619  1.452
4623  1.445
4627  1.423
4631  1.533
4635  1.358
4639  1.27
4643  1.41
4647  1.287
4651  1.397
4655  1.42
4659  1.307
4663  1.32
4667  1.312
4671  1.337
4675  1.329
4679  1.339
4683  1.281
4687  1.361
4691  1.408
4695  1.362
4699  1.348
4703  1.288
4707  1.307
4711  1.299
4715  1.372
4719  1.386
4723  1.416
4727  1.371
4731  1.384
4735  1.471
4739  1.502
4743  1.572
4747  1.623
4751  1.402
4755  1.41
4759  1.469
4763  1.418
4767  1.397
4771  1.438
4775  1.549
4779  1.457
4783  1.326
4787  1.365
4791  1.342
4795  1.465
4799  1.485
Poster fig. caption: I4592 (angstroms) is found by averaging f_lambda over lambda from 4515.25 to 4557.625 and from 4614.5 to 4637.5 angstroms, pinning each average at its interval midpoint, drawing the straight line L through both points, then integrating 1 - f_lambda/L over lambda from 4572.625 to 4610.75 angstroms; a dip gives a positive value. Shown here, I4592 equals 0.6 angstroms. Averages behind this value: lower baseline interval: 1.29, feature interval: 1.37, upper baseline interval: 1.45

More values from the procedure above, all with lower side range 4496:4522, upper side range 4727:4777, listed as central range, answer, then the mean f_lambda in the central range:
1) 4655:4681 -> 2.1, 1.33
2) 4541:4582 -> 2.0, 1.36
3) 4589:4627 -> 0.3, 1.43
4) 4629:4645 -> 0.6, 1.39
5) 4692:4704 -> 0.9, 1.34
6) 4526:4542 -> 2.3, 1.22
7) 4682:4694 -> 0.8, 1.36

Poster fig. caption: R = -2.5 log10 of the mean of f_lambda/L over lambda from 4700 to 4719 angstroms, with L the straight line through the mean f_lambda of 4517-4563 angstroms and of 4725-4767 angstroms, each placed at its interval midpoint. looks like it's 0.08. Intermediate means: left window 1.3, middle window 1.33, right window 1.46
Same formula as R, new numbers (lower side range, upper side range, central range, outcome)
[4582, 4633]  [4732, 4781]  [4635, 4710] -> 0.08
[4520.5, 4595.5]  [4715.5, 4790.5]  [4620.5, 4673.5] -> 0.00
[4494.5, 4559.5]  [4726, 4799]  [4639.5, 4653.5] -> 0.03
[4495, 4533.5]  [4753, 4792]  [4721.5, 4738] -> -0.01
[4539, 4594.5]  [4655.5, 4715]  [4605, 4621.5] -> -0.12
